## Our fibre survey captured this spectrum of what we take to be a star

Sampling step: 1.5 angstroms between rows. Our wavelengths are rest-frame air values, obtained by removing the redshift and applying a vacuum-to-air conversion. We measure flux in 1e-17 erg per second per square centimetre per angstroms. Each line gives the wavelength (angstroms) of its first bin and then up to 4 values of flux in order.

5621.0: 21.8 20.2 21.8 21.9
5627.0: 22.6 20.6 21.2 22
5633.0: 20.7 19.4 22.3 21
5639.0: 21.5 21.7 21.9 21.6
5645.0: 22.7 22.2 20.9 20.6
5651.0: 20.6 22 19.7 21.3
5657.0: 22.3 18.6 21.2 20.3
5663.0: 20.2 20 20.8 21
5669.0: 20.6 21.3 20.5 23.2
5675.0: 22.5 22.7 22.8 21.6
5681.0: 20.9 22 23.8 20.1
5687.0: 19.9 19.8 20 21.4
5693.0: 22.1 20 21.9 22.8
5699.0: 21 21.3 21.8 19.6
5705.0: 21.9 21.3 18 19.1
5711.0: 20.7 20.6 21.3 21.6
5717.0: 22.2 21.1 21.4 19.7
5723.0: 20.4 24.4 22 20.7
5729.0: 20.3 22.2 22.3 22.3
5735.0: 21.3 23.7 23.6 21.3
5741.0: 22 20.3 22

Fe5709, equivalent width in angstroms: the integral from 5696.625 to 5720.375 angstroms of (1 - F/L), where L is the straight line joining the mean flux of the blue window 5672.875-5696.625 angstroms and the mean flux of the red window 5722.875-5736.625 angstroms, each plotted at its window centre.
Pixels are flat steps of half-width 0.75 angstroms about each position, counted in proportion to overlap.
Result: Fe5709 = 0.8 angstroms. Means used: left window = 21.5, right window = 22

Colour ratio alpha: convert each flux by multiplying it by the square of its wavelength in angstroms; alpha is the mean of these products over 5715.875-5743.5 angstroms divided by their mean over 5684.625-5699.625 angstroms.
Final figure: 1.1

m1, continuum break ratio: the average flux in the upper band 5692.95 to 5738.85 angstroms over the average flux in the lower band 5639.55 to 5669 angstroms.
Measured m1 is 1.02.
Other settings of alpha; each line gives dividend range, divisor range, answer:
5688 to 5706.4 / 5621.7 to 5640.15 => 1.02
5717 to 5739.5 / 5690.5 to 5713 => 1.05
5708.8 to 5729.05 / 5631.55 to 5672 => 1.03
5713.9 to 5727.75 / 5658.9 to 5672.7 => 1.06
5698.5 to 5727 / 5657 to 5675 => 1.03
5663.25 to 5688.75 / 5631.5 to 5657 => 1.02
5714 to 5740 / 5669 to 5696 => 1.03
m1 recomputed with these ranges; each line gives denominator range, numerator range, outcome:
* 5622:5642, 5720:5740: 1.02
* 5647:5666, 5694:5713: 1.01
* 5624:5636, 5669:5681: 1.03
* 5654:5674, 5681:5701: 1.02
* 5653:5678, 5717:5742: 1.03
